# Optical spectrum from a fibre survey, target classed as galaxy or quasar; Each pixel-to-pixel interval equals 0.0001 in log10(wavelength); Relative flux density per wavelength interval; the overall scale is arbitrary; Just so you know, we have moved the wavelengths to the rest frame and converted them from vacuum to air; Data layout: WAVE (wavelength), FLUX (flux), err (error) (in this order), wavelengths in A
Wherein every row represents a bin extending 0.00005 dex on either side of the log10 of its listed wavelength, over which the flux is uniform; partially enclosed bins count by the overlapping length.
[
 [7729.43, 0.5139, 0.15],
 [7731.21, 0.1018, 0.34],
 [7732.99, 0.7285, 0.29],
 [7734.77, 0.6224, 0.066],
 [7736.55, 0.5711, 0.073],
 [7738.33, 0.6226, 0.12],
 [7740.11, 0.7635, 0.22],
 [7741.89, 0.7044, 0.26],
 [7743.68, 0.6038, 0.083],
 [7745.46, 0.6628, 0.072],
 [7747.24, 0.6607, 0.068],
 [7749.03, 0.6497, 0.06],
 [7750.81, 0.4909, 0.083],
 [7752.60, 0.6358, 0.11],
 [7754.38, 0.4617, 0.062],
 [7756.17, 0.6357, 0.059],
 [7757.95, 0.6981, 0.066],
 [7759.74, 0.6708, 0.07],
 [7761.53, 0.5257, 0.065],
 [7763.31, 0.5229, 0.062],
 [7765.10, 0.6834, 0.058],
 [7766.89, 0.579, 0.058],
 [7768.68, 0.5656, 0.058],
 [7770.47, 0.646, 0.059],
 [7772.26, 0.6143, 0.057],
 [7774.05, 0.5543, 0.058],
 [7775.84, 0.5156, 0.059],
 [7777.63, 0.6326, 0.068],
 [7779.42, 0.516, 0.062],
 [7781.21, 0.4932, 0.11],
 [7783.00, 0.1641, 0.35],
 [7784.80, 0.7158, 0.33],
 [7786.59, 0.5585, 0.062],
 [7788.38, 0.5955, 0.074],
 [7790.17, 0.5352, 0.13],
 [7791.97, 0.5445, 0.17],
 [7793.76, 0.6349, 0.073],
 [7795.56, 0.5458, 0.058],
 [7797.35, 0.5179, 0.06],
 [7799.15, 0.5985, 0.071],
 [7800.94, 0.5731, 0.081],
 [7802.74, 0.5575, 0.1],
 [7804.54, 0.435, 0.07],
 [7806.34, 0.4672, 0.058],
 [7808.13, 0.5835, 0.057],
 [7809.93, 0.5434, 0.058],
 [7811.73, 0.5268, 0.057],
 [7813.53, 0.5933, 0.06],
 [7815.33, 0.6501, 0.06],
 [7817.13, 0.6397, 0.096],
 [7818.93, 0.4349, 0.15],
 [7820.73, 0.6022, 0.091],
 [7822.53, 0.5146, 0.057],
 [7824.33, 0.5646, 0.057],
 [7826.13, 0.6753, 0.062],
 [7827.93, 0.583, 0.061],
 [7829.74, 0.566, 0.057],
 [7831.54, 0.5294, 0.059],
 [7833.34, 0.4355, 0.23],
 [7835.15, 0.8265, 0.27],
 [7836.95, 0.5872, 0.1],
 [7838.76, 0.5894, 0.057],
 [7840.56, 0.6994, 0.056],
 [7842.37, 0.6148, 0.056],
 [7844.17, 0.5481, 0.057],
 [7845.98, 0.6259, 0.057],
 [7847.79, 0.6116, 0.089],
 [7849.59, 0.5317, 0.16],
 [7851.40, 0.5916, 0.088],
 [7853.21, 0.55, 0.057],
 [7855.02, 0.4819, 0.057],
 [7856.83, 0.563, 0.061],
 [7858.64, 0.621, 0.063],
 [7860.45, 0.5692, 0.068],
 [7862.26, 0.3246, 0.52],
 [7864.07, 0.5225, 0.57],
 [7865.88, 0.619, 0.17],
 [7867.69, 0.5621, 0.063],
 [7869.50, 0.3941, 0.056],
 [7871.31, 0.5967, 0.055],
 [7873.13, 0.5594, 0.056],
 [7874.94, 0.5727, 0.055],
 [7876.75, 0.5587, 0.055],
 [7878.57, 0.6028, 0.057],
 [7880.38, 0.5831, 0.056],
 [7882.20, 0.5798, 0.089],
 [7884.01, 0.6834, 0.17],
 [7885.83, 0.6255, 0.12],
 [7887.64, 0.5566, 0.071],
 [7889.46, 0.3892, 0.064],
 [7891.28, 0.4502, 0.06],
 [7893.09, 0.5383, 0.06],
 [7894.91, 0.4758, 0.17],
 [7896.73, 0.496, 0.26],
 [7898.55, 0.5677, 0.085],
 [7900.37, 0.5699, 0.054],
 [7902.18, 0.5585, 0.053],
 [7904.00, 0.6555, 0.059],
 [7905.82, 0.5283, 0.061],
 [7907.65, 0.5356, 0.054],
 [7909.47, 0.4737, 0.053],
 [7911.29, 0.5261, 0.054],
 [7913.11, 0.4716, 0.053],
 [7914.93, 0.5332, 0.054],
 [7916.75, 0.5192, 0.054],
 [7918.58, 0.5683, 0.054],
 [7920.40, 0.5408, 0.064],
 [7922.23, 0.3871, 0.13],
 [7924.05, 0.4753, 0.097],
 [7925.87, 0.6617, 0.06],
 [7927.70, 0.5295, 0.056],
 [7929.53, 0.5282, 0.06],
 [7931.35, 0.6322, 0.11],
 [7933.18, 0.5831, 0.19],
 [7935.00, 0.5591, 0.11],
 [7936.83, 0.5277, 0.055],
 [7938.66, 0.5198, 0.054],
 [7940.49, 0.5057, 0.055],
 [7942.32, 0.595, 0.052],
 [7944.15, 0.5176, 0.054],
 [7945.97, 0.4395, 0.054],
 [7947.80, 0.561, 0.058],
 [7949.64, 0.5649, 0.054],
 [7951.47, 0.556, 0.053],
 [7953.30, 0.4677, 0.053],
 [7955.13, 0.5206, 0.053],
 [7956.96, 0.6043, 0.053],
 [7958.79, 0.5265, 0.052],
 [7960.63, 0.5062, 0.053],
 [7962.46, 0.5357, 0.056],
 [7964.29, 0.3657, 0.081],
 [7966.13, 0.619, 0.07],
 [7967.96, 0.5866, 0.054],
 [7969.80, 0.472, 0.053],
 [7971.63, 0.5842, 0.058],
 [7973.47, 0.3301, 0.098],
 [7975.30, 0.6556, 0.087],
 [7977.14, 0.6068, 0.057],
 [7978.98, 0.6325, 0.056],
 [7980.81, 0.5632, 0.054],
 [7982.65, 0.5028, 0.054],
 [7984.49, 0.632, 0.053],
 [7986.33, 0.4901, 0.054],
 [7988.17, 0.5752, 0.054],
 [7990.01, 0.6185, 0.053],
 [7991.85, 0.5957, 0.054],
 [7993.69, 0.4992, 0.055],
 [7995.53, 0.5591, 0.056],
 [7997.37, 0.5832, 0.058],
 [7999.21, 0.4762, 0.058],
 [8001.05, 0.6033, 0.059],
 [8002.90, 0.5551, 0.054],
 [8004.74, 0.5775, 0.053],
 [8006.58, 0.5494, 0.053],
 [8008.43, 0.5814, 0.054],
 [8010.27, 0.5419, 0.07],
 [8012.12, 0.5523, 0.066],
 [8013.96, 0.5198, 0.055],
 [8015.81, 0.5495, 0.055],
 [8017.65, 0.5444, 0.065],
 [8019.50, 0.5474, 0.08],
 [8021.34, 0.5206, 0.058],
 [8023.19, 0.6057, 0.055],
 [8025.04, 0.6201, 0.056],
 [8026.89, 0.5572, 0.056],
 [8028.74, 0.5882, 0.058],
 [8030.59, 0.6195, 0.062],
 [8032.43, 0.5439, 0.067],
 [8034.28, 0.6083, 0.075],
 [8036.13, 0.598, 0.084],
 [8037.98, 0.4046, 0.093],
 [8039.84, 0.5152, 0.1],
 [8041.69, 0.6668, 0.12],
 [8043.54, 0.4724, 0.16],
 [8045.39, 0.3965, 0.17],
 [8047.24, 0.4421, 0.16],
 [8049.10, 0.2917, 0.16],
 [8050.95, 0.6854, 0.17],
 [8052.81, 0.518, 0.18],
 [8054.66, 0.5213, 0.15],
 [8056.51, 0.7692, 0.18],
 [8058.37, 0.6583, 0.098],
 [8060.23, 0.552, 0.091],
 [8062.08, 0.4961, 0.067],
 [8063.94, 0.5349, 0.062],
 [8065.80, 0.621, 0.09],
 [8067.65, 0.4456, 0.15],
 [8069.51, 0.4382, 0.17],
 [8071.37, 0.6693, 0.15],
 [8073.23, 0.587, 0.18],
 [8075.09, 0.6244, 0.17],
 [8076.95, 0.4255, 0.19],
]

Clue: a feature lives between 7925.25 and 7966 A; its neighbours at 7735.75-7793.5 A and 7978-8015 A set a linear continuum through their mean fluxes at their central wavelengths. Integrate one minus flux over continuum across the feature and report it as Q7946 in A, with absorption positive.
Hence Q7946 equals 2.09 A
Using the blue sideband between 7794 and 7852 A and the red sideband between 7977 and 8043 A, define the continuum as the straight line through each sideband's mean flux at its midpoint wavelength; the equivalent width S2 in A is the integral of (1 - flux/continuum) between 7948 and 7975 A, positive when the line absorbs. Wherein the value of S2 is 2.1 A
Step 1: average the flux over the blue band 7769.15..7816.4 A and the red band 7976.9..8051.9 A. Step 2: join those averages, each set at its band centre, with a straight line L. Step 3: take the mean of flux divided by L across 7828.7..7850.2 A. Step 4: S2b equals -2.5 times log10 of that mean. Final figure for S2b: -0.09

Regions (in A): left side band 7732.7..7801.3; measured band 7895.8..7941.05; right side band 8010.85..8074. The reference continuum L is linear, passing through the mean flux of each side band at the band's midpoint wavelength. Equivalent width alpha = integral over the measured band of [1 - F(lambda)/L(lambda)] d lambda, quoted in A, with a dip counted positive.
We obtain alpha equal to 2.3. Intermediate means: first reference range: 0.589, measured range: 0.538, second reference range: 0.549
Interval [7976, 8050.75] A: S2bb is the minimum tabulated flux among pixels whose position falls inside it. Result 0.2917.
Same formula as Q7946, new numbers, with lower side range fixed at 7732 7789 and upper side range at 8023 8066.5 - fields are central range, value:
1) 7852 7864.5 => 1.3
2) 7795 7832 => 1.8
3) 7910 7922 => 1.1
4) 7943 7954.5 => 1.0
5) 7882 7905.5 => 1.1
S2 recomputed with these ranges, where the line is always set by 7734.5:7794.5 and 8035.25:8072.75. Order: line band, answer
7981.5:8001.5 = -0.4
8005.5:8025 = -0.4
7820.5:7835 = 0.2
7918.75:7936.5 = 0.5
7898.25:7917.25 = 0.8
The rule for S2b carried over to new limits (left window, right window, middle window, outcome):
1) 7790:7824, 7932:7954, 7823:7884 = -0.05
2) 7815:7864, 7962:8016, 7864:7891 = 0.02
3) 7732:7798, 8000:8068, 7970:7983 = 0.02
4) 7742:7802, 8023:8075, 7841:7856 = -0.01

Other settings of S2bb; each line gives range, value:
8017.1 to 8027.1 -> 0.5206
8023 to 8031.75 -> 0.5572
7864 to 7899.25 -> 0.3892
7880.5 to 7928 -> 0.3871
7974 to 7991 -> 0.4901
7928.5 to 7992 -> 0.3301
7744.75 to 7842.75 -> 0.1641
